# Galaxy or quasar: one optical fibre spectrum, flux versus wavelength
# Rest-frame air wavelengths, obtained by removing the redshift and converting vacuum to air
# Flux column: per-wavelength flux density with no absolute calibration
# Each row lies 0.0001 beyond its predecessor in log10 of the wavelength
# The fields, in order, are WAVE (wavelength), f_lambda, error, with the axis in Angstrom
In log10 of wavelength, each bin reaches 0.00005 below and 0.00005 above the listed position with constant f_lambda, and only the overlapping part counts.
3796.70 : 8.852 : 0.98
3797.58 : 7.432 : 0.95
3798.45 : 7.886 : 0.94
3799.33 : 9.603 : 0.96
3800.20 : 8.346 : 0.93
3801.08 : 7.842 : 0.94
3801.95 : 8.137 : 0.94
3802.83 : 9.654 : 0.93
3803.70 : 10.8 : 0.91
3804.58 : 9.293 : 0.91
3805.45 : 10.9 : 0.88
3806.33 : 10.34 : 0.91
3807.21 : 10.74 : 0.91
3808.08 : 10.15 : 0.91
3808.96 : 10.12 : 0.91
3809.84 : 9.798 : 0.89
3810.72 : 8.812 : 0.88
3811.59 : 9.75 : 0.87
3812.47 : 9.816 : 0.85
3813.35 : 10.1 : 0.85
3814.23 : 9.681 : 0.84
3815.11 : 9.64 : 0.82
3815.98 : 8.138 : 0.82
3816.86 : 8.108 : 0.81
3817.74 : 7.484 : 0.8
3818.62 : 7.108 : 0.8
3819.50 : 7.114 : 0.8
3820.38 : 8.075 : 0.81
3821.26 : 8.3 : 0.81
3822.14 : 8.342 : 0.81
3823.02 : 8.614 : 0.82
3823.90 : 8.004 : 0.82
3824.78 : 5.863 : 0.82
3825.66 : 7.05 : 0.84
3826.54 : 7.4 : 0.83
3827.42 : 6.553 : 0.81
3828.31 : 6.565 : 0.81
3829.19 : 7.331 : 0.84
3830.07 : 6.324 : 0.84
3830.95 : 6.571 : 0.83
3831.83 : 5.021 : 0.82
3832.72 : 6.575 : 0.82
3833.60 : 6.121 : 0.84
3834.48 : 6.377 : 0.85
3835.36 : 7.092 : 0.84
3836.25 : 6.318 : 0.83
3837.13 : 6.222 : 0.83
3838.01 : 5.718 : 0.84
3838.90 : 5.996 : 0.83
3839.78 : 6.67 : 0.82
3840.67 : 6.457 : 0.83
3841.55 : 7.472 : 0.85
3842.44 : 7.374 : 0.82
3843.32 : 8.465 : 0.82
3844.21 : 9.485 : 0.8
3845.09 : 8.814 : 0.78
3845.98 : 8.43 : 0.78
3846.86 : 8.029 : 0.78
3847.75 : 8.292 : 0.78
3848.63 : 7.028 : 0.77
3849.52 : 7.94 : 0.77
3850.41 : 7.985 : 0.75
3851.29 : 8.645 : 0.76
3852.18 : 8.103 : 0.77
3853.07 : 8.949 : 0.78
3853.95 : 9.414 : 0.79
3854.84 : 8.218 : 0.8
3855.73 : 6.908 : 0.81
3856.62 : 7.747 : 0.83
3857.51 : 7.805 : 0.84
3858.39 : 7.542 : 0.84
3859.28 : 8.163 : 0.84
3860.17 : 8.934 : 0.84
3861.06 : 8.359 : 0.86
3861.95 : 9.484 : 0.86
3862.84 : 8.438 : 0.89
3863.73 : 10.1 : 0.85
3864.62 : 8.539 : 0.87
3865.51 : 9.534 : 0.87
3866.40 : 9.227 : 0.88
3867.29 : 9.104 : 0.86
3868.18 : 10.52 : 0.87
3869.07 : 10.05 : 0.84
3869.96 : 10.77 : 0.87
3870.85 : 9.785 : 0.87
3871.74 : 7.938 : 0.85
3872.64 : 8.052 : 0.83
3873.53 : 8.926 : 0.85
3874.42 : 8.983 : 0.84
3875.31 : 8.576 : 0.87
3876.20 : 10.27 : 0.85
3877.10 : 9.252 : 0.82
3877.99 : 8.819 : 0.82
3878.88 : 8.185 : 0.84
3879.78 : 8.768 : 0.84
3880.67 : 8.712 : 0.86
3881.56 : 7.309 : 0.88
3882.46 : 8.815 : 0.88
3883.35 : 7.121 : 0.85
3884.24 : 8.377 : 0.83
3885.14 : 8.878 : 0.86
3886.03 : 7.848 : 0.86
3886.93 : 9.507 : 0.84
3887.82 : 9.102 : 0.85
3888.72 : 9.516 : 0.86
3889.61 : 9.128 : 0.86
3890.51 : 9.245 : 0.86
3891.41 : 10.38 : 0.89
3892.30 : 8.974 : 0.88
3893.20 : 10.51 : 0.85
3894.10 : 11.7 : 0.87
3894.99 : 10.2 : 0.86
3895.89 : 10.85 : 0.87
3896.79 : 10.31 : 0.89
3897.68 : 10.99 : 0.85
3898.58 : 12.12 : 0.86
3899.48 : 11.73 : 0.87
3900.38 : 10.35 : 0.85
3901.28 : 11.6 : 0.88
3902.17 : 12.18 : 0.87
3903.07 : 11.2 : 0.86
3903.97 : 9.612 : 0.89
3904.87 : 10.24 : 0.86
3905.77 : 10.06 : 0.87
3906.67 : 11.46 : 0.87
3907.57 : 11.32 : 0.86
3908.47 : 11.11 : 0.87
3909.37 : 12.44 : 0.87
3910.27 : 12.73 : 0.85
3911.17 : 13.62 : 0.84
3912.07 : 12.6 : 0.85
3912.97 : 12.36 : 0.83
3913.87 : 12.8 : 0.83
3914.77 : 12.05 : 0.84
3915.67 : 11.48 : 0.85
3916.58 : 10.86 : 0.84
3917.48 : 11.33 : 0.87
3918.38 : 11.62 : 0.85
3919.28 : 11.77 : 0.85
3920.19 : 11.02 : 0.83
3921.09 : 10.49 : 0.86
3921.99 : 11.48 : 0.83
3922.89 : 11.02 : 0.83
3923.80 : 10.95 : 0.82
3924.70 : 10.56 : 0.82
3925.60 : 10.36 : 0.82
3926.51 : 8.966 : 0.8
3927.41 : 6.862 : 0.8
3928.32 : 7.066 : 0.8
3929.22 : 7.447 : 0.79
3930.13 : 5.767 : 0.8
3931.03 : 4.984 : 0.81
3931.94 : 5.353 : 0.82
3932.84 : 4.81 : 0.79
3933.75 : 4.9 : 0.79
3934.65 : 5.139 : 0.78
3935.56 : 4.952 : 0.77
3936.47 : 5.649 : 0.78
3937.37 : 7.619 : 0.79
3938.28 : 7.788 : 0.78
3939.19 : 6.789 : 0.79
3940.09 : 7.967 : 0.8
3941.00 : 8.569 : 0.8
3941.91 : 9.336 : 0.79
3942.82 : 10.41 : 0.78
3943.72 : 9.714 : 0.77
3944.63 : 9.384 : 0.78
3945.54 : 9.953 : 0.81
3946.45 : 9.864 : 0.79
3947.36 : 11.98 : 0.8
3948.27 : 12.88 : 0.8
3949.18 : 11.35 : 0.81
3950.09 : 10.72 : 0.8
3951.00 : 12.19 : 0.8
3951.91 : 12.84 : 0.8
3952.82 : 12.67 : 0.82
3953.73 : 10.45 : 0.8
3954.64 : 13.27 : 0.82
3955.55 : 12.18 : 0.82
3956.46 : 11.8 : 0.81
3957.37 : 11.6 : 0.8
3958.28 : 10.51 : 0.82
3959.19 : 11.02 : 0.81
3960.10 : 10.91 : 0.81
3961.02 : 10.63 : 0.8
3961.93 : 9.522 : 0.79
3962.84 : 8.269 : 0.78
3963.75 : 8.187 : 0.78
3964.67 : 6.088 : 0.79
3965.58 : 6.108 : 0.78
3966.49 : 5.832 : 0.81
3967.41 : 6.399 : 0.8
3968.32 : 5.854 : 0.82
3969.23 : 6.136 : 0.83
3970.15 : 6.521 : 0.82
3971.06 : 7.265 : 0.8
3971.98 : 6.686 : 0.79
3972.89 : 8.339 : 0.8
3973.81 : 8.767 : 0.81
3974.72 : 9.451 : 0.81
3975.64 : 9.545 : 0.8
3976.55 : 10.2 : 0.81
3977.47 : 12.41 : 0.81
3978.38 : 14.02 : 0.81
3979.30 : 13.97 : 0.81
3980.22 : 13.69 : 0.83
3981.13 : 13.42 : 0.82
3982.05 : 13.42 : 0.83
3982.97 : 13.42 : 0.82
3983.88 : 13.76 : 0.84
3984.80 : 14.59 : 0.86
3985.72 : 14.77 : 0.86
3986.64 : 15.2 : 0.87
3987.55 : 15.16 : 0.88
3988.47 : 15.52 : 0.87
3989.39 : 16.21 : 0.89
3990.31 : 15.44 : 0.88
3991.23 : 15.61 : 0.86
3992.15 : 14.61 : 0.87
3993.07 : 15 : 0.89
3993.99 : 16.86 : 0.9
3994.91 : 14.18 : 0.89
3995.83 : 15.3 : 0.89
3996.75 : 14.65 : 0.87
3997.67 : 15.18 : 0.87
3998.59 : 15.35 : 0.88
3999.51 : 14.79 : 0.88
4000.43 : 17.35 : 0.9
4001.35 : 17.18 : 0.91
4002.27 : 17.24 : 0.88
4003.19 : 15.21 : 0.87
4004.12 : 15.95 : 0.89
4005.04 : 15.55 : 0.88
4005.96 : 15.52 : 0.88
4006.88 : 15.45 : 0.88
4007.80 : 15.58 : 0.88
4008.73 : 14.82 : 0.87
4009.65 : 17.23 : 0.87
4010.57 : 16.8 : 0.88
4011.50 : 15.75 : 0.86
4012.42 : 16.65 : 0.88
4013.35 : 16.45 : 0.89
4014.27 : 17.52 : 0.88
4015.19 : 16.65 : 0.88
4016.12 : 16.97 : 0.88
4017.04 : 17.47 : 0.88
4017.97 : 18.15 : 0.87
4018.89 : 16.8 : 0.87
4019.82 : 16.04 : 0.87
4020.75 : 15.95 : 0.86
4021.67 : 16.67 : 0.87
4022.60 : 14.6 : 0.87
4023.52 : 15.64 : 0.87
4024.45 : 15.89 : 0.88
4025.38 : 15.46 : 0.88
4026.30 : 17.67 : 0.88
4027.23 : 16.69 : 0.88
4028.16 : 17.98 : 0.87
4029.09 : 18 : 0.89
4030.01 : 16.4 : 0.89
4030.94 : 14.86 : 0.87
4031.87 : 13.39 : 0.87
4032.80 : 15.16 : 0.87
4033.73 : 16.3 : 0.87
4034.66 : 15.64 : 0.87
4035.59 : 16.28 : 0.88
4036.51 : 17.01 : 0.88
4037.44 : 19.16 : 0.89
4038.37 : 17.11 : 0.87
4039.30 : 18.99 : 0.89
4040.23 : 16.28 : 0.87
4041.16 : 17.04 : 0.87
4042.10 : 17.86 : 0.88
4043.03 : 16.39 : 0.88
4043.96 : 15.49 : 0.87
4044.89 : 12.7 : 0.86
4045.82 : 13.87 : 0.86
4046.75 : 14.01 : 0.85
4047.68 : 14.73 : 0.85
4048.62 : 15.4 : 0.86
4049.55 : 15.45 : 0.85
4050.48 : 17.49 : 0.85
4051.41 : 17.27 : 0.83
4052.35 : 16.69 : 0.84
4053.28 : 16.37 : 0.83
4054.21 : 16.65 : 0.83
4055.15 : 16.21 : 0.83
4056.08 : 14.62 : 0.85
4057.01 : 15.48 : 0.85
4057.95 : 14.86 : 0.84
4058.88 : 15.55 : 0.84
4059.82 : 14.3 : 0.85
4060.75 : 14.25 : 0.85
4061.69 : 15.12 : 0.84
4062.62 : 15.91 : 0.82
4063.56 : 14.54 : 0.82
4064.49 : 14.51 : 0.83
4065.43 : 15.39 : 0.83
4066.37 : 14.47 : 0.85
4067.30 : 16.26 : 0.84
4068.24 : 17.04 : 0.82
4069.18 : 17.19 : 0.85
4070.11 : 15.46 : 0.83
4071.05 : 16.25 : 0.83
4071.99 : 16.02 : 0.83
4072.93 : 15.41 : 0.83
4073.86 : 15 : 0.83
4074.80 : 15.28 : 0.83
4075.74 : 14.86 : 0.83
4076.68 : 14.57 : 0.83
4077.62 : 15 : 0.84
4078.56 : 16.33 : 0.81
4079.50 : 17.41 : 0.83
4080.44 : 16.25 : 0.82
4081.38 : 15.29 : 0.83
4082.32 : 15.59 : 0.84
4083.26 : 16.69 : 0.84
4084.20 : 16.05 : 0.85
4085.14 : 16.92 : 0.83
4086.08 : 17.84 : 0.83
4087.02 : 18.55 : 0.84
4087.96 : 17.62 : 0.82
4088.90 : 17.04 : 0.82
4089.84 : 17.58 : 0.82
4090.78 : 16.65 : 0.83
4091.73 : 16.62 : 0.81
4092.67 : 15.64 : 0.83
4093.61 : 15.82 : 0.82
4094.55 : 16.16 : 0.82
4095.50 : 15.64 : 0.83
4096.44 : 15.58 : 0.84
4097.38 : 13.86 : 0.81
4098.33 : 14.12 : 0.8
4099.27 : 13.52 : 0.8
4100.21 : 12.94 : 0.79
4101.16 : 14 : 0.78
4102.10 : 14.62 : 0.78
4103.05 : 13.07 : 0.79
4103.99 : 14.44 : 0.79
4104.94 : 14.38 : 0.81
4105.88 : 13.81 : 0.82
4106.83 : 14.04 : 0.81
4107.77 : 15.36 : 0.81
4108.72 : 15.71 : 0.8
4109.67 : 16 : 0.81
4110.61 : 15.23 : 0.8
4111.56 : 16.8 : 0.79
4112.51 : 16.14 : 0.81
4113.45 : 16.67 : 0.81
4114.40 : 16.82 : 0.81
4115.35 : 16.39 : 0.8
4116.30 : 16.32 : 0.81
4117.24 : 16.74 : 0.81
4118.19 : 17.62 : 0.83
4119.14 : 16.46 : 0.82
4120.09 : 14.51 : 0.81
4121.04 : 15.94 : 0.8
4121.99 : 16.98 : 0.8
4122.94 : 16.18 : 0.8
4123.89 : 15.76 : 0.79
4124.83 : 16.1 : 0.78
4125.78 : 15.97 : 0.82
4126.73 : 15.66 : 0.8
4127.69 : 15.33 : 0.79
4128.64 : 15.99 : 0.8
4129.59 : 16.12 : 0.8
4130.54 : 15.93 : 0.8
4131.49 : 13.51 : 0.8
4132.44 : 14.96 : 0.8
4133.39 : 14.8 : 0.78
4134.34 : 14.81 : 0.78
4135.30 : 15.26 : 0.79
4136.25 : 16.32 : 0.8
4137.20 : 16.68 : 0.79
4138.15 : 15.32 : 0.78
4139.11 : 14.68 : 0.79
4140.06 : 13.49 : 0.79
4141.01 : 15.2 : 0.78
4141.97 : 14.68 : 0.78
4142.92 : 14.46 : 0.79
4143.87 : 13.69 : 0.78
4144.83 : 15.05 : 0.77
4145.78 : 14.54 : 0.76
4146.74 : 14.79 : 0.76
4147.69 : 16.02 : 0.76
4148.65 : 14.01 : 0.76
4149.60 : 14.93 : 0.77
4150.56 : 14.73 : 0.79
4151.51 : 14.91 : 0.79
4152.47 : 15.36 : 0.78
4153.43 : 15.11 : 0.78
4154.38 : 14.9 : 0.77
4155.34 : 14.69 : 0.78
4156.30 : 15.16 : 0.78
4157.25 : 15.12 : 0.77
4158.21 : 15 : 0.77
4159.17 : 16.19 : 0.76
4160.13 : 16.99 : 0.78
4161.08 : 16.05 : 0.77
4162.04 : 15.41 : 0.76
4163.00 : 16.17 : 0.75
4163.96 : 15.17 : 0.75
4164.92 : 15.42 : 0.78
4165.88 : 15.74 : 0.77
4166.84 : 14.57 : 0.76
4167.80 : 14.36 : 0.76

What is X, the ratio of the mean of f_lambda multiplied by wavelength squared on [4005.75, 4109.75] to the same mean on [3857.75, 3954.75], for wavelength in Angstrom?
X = 1.8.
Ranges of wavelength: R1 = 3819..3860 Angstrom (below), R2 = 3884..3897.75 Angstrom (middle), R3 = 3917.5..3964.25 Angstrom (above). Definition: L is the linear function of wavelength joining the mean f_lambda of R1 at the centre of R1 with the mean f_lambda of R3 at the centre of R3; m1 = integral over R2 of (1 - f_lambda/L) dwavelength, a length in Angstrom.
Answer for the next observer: -2.0 Angstrom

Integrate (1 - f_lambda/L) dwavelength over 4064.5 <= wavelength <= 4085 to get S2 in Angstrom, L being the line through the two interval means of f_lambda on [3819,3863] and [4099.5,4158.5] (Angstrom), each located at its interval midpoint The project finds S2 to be -2.96 Angstrom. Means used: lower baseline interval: 7.53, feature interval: 15.8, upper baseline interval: 15.3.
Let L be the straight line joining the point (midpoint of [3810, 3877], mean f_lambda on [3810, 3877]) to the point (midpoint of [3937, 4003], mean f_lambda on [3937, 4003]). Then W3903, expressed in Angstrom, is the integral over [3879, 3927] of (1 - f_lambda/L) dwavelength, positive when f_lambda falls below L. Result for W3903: -3.9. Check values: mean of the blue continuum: 8.09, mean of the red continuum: 11.6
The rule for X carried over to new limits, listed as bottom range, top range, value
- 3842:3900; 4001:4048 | 1.95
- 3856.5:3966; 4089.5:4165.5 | 1.77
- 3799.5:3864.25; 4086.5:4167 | 2.21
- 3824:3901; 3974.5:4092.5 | 2.03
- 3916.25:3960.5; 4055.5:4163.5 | 1.77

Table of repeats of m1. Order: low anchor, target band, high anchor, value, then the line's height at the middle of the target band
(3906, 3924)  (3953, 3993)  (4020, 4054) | 7.91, 13.8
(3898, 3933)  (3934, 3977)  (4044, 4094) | 9.87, 11.8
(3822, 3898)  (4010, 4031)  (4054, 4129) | -4.98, 13.4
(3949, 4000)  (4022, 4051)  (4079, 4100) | -4.06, 14.1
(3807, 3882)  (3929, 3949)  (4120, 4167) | 5.04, 10.4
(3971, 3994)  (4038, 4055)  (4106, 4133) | -2.08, 14.3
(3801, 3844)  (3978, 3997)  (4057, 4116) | -2.94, 12.7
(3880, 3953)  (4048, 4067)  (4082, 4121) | -1.59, 14.3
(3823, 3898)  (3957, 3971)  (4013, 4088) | 4.83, 12.5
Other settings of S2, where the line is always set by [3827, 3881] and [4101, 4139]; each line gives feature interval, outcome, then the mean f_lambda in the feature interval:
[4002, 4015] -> -3.9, 16.1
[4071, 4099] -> -2.8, 16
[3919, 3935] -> 2.9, 8.26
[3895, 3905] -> -1.8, 11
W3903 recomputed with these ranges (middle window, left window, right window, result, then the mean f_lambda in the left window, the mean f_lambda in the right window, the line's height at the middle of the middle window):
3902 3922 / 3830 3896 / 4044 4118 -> -3.08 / 8.39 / 15.6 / 10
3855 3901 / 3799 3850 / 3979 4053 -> 4.50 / 8.03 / 15.9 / 10.2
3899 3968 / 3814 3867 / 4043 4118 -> 5.50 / 7.74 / 15.6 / 10.8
